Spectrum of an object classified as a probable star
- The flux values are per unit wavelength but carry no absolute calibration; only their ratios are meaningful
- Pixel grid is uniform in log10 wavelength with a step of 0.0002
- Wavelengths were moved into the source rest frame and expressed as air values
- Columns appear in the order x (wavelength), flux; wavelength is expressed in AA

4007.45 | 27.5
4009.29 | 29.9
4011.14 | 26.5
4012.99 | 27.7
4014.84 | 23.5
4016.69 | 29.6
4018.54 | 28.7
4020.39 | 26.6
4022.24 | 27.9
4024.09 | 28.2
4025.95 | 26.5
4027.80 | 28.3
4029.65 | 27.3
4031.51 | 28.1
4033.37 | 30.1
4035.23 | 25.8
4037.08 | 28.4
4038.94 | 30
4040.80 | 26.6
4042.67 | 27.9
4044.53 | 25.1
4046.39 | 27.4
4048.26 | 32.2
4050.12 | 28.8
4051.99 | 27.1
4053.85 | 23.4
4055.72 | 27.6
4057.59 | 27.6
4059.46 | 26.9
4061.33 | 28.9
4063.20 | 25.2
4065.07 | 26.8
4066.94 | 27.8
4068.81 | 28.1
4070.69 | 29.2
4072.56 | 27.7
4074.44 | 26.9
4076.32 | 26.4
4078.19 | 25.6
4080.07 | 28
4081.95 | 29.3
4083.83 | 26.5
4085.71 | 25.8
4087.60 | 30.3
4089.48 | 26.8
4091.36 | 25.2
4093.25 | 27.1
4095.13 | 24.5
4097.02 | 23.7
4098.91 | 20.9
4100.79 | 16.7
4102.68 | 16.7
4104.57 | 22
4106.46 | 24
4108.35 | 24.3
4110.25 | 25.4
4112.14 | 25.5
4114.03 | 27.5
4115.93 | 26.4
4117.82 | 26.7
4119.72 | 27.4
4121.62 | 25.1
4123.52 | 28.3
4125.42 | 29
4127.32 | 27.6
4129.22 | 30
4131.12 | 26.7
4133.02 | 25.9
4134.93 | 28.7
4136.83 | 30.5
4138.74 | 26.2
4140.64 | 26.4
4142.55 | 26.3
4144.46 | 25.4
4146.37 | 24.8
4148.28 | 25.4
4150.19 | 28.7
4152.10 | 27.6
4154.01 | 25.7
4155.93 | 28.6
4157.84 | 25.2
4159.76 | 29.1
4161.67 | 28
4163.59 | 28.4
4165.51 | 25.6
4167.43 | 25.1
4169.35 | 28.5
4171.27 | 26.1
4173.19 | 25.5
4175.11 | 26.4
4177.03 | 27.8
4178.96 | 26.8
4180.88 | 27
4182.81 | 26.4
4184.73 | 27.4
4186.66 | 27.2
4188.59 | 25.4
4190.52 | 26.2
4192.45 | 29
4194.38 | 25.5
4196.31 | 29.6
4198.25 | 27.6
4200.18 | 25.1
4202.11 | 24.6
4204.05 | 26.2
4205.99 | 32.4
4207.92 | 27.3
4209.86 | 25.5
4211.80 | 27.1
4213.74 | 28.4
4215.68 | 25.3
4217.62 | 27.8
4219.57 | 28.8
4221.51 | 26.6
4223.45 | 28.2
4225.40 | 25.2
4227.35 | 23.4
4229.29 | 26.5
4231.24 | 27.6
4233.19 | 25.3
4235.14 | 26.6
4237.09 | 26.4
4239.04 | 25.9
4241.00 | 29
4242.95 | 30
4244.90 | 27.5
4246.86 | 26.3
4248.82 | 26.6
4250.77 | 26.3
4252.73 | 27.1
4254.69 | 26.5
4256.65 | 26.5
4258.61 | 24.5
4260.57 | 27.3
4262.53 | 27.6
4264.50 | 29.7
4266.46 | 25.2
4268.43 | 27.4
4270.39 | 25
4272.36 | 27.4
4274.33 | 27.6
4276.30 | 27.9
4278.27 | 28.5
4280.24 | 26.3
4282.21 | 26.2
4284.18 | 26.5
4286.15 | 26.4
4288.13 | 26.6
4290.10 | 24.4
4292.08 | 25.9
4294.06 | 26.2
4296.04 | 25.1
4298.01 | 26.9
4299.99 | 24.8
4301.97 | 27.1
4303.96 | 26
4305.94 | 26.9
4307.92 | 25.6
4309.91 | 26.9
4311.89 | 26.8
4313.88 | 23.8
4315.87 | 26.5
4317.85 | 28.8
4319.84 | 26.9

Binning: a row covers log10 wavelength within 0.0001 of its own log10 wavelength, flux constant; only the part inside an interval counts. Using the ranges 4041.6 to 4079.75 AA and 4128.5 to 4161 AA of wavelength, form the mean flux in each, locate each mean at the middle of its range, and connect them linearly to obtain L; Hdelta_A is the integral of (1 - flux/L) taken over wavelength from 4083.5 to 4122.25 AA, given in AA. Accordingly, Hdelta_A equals 3.7 AA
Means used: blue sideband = 27.3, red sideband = 27.1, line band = 24.7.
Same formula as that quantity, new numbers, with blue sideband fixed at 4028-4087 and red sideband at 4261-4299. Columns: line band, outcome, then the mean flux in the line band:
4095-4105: 2.55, 20.4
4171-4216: 0.11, 26.9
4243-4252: -0.07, 27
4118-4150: 0.12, 27.1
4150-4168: -0.03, 27.2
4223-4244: 0.12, 26.7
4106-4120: 0.73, 25.9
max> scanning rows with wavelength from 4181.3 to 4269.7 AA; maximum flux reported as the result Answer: 32.4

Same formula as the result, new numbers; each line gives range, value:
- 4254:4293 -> 29.7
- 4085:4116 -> 30.3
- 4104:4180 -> 30.5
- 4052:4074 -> 29.2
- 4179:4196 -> 29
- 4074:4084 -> 29.3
